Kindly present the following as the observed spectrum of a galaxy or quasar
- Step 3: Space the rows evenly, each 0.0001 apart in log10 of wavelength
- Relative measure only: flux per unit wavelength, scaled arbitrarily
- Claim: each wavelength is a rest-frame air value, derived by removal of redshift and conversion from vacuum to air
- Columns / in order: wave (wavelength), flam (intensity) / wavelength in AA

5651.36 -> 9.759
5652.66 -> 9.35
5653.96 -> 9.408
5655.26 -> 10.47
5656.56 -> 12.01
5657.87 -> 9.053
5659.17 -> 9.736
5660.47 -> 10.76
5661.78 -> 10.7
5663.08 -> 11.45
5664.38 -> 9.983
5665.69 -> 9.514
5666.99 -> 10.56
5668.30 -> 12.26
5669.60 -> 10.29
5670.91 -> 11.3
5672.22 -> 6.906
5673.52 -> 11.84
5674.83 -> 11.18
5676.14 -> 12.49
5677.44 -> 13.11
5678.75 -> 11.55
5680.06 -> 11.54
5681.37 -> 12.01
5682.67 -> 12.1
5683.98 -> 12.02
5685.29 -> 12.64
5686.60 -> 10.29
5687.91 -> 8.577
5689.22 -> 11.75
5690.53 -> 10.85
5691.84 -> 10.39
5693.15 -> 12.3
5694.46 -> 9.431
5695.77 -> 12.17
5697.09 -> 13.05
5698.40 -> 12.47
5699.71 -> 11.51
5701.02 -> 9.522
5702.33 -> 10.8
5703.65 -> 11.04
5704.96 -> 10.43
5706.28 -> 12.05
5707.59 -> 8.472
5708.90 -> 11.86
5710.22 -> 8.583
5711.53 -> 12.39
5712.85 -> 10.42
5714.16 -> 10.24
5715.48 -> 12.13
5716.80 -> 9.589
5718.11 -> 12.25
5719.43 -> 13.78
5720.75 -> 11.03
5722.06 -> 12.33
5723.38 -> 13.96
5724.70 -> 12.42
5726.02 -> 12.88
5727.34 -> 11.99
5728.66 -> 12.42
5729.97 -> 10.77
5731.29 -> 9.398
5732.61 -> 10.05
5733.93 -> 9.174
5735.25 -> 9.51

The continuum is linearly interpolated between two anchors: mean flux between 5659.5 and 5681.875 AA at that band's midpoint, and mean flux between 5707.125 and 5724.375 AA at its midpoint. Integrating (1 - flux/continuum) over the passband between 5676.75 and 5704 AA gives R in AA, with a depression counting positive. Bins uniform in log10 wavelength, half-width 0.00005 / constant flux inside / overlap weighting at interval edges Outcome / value -0.57 AA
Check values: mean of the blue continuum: 11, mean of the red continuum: 11.4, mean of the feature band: 11.4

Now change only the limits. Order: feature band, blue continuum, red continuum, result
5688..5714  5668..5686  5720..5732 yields 1.66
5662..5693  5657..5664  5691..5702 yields -0.73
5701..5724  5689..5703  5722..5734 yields 0.51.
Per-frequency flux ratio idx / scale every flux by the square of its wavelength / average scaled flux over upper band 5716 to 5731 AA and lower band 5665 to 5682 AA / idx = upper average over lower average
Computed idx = 1.11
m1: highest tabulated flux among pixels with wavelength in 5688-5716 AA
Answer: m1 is 13.05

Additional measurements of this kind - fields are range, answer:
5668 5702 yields 13.11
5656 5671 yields 12.26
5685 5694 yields 12.64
